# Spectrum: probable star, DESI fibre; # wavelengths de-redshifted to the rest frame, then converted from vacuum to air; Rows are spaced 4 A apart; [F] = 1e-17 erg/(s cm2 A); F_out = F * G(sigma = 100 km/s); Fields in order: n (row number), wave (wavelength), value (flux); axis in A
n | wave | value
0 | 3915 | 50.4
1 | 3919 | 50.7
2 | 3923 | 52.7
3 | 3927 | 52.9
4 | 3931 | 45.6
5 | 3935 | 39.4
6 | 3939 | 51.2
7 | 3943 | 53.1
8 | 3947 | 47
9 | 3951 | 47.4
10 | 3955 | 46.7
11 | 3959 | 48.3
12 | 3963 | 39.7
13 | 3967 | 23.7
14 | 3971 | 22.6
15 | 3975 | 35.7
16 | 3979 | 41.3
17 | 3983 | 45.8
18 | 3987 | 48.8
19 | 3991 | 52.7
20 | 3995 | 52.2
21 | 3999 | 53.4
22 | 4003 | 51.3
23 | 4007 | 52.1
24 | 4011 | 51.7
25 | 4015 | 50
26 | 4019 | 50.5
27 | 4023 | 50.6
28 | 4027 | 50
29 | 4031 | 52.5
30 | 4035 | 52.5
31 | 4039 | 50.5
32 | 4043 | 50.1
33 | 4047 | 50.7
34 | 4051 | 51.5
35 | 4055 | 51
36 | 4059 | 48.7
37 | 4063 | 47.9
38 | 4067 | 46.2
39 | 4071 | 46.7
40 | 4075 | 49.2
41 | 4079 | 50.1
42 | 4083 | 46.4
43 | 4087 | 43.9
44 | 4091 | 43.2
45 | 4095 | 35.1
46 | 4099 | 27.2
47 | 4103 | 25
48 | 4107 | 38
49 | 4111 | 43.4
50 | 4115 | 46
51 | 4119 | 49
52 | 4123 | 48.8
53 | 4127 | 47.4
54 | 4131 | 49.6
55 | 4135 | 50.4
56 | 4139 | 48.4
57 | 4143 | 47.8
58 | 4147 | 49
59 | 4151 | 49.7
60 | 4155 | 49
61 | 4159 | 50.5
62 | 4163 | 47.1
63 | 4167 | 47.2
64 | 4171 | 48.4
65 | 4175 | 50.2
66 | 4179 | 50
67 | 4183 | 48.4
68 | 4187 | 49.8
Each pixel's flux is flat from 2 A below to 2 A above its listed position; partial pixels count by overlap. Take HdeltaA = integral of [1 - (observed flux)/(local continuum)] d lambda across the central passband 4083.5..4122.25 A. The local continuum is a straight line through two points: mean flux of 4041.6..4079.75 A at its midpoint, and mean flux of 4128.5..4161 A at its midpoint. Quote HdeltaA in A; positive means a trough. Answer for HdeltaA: 7.6 A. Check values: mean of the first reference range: 49.2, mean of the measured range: 39.6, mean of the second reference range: 49.3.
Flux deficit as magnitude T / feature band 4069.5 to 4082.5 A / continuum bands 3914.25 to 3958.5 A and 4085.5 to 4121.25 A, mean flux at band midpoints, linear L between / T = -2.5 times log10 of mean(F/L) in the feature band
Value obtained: -0.19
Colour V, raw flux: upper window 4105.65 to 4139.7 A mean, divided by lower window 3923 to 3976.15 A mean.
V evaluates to 1.09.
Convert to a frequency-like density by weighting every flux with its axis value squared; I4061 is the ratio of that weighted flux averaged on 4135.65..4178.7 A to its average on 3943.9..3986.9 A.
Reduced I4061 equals 1.32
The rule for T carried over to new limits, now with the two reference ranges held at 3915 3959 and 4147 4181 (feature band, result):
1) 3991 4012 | -0.07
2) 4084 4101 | 0.28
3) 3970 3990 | 0.21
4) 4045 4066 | -0.02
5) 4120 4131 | 0.01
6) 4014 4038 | -0.05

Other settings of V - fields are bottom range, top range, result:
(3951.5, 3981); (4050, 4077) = 1.30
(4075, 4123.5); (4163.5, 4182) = 1.18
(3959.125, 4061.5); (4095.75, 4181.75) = 0.97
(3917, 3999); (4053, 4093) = 1.05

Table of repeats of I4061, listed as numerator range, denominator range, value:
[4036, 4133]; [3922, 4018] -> 1.04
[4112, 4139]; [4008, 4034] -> 1.00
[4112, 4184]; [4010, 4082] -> 1.02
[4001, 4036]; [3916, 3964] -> 1.11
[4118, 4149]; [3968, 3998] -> 1.24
